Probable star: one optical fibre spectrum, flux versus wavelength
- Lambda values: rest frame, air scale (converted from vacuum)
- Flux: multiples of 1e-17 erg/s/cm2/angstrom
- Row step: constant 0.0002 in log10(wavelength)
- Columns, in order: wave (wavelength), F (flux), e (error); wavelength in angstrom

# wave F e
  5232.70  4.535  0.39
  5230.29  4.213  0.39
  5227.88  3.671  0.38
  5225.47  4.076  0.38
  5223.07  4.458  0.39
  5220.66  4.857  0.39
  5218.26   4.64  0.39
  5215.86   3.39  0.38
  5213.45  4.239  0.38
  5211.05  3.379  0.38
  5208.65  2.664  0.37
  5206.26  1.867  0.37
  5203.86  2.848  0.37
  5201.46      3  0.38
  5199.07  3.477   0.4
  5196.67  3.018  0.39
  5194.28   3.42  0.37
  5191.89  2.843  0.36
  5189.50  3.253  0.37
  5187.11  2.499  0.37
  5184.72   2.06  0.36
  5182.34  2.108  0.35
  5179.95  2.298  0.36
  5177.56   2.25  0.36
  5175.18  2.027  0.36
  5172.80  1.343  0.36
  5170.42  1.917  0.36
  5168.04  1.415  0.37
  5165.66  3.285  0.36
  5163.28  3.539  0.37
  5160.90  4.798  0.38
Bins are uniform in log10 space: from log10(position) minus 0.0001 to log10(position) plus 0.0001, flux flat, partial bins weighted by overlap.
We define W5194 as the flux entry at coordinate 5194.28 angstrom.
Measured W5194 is 3.42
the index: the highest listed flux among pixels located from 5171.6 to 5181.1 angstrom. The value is 2.298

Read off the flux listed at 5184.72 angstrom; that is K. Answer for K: 2.06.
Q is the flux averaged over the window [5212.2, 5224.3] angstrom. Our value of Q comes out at 4.31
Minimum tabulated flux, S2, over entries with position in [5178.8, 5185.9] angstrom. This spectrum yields 2.06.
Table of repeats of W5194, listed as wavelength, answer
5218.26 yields 4.64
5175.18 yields 2.027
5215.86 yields 3.39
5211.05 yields 3.379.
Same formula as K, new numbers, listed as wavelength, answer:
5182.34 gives 2.108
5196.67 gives 3.018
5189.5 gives 3.253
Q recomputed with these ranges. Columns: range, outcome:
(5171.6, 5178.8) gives 1.88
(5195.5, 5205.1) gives 3.08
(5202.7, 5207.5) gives 2.36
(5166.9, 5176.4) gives 1.68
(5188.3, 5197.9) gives 3.13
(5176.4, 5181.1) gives 2.27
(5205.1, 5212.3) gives 2.66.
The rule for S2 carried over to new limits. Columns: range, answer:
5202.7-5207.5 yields 1.867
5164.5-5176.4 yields 1.343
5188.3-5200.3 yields 2.843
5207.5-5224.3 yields 2.664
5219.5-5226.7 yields 4.076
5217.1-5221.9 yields 4.64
